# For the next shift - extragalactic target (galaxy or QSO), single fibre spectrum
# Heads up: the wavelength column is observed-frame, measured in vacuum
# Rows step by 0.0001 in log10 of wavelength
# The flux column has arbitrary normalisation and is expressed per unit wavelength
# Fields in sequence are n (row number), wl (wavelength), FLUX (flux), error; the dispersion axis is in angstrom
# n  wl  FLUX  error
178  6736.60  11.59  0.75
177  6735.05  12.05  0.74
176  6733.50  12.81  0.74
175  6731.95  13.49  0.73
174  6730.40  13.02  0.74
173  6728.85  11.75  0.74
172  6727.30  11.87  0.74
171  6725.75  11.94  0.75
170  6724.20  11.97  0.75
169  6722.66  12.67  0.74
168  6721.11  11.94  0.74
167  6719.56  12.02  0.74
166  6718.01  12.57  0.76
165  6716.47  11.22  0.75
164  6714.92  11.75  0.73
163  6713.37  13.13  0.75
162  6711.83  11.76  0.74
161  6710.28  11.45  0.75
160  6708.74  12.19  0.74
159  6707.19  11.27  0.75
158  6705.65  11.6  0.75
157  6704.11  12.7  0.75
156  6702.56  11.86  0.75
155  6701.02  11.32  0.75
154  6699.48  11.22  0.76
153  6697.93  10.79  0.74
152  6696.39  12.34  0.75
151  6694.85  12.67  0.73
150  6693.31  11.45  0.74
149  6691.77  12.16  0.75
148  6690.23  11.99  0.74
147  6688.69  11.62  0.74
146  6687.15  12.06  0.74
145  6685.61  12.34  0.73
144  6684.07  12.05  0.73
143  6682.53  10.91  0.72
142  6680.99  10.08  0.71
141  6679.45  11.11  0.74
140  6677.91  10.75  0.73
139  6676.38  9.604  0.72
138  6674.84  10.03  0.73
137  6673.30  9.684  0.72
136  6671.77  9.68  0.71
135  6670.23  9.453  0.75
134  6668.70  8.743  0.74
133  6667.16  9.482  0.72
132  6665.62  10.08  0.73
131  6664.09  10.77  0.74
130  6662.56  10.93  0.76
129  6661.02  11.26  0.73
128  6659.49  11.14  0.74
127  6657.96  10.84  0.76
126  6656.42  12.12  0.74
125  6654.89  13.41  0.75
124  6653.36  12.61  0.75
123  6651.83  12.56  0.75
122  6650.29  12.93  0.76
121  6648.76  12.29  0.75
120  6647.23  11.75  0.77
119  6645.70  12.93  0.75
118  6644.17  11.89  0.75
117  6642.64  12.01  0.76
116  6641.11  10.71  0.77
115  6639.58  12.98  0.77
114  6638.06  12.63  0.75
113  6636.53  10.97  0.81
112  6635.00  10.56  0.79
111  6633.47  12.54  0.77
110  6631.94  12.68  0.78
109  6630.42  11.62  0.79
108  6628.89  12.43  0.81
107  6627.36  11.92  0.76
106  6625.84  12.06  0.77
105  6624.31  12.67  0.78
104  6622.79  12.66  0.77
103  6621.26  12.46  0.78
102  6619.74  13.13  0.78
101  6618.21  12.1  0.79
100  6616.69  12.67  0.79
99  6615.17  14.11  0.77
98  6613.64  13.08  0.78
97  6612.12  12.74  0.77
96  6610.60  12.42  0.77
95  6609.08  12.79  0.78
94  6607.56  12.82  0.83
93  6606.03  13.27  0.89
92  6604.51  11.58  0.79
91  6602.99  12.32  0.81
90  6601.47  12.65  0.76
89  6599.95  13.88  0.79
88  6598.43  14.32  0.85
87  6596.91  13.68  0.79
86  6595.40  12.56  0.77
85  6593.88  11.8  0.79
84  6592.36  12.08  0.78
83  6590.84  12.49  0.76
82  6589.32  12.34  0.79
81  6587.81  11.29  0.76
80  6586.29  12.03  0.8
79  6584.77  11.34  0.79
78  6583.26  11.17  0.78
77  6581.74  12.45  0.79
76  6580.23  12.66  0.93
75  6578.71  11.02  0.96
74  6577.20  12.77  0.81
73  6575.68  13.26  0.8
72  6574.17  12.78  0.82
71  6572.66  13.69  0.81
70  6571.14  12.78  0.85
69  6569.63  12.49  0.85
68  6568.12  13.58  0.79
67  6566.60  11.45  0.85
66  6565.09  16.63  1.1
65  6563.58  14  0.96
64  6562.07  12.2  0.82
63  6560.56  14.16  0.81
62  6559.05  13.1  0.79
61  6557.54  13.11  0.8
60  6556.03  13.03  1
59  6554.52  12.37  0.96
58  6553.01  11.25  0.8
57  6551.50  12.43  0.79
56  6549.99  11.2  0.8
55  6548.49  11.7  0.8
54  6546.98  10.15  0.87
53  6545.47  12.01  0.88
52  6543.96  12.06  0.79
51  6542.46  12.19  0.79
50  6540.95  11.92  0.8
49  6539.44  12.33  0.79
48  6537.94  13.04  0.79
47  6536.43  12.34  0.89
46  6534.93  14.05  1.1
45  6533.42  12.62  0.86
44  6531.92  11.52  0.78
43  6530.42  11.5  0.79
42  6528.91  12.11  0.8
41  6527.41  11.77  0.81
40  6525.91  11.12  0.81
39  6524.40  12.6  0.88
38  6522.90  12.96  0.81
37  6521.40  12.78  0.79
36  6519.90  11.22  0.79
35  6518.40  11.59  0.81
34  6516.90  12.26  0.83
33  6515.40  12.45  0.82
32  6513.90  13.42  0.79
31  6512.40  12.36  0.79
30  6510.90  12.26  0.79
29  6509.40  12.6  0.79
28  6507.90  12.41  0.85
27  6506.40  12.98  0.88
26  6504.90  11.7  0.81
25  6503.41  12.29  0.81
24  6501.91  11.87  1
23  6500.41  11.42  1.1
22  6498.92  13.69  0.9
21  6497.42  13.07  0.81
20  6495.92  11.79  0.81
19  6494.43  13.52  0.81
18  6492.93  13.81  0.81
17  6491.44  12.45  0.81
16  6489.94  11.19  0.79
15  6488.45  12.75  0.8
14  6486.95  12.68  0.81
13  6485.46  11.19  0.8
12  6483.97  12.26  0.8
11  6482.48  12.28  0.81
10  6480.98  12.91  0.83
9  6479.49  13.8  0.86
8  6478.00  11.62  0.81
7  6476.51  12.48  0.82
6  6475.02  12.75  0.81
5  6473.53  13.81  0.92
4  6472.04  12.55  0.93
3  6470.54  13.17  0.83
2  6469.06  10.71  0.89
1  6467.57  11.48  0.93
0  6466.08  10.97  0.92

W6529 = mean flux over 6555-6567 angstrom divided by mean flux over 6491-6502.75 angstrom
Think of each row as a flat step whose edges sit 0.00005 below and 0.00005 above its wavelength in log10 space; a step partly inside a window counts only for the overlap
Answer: 1.06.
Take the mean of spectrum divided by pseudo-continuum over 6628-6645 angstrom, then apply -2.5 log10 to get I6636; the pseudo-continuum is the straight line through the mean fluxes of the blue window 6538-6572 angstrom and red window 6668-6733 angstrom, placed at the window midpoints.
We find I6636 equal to 0.01 mag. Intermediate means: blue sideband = 12.6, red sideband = 11.5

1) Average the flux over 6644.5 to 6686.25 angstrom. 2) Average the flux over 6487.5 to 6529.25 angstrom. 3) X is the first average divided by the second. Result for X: 0.90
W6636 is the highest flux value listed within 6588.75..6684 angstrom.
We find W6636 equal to 14.32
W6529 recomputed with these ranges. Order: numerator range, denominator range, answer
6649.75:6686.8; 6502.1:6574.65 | 0.88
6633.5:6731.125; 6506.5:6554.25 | 0.95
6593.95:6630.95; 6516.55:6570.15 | 1.03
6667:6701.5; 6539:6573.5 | 0.87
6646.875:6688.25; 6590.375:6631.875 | 0.87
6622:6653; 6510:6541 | 0.99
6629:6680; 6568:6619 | 0.90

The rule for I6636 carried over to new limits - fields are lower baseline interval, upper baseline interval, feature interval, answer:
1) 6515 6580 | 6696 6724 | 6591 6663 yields -0.018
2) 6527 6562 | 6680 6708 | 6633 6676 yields 0.051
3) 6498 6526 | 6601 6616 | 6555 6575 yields -0.060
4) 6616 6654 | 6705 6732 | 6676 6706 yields 0.051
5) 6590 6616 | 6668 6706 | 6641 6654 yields -0.028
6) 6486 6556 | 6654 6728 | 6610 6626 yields -0.089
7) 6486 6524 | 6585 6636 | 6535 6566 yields -0.009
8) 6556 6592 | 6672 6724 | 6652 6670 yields 0.083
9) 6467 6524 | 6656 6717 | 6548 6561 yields -0.036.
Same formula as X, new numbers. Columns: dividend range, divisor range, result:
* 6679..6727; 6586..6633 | 0.94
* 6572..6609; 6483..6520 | 1.01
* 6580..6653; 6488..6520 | 1.00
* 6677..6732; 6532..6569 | 0.94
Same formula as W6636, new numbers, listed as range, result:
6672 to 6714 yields 13.13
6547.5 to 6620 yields 16.63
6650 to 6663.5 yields 13.41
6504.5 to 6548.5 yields 14.05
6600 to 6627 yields 14.11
